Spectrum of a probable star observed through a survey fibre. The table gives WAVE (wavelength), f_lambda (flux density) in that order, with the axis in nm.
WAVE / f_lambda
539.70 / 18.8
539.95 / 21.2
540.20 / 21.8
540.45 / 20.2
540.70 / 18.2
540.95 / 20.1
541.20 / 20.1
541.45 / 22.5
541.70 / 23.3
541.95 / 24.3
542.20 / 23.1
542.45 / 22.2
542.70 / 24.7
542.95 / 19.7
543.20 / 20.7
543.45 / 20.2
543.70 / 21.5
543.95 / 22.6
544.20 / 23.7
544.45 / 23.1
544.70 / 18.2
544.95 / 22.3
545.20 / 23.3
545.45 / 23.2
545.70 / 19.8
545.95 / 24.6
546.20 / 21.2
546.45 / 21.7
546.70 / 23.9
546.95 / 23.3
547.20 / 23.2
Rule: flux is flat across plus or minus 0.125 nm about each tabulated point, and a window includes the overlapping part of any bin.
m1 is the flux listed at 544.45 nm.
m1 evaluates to 23.1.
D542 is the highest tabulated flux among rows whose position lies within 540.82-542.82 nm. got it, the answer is 24.7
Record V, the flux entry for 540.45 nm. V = 20.2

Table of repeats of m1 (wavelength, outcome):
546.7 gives 23.9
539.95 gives 21.2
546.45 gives 21.7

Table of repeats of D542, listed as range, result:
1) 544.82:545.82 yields 23.3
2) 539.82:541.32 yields 21.8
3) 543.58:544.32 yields 23.7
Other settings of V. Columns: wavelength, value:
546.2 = 21.2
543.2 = 20.7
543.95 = 22.6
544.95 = 22.3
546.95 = 23.3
